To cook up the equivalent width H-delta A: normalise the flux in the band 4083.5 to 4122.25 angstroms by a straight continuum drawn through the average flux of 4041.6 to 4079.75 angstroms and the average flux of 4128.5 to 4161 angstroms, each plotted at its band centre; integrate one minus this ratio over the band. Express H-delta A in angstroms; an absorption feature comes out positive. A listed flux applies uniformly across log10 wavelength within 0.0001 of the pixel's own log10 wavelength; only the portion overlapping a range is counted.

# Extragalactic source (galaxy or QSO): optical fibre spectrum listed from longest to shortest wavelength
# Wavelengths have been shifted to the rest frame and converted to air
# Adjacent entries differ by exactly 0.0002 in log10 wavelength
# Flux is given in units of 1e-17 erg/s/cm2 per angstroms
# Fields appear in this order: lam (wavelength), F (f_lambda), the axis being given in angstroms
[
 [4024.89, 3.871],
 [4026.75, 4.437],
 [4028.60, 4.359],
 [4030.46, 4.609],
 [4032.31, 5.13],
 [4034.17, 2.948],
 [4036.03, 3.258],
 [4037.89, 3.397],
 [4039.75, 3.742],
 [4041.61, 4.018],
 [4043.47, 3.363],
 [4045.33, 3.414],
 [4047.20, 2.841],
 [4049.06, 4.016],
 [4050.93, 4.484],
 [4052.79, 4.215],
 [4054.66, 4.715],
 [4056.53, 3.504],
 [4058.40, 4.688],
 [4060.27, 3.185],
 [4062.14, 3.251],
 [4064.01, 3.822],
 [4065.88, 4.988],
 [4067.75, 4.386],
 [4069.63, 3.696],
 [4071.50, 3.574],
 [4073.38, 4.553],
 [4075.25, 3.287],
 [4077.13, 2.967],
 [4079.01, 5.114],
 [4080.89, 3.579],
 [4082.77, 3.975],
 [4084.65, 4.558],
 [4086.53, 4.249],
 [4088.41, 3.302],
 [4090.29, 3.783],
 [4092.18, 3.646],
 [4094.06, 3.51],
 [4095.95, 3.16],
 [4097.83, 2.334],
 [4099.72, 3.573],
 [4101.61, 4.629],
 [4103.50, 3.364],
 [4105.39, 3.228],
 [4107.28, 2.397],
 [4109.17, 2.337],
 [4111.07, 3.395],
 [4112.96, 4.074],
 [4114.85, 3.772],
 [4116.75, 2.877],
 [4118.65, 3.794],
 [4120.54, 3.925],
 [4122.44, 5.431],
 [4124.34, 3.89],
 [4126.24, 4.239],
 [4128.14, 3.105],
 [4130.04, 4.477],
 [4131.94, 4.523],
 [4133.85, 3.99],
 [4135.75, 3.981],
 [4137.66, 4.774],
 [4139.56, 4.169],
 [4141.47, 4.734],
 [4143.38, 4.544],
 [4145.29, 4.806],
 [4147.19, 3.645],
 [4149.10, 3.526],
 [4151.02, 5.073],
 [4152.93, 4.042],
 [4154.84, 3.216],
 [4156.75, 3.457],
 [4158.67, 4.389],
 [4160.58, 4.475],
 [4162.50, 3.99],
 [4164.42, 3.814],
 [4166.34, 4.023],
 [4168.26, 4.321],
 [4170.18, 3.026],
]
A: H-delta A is 4.92 angstroms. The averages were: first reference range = 3.9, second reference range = 4.2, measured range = 3.54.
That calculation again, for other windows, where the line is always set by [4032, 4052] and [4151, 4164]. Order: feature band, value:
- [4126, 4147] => -1.8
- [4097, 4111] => 2.5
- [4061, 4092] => -1.4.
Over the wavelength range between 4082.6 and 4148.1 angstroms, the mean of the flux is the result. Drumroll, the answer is 3.83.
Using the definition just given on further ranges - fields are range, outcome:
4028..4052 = 3.81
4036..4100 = 3.78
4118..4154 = 4.25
